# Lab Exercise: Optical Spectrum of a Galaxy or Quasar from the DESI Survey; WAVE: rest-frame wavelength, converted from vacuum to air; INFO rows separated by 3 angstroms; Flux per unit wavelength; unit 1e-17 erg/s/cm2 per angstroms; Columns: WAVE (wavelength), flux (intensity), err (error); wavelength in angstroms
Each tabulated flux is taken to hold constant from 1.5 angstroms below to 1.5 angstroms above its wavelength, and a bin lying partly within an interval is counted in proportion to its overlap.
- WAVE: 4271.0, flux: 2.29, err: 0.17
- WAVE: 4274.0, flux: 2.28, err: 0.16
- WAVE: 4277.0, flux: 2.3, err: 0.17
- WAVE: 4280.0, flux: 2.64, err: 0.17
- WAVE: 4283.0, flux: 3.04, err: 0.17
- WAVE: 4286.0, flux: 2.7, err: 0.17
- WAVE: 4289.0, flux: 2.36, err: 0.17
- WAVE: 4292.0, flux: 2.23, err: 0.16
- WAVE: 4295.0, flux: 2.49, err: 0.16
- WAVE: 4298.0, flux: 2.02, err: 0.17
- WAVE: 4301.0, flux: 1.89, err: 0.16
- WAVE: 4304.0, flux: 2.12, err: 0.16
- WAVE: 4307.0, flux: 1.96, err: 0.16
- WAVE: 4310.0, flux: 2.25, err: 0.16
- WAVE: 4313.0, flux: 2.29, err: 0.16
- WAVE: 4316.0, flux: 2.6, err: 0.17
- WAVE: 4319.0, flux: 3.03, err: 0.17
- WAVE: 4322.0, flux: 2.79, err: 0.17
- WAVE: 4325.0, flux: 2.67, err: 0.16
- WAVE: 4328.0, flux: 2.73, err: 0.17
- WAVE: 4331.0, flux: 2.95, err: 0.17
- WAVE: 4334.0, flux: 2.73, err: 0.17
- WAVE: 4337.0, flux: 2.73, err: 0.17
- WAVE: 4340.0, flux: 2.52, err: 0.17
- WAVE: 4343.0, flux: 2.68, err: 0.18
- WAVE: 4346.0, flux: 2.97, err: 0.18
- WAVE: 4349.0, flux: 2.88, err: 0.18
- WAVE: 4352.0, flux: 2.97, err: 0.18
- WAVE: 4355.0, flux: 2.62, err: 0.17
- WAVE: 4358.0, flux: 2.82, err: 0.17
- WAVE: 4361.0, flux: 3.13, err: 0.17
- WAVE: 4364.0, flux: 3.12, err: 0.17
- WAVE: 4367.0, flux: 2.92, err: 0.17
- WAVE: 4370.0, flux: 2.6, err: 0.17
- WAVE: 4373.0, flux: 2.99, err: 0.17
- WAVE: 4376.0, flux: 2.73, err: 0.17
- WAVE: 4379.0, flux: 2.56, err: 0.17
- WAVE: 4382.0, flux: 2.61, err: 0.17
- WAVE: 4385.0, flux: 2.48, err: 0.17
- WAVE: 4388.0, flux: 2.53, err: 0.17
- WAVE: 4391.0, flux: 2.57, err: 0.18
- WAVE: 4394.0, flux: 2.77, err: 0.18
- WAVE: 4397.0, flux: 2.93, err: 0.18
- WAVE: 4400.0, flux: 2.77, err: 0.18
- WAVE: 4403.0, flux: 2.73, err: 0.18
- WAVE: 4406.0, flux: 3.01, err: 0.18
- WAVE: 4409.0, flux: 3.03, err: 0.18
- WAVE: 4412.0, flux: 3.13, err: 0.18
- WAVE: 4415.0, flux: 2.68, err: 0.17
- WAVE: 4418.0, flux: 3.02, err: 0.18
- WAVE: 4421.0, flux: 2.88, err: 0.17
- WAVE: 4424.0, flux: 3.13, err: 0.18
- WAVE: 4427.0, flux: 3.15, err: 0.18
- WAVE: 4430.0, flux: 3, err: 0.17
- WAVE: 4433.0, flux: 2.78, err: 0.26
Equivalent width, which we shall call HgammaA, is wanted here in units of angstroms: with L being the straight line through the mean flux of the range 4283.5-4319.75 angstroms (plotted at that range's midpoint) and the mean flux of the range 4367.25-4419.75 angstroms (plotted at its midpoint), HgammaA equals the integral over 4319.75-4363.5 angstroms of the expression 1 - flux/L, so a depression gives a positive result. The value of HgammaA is -4.9 angstroms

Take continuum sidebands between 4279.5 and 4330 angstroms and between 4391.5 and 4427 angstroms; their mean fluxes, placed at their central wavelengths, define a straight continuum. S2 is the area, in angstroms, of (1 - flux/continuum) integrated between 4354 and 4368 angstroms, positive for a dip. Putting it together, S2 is -1.2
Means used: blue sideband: 2.46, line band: 2.93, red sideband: 2.92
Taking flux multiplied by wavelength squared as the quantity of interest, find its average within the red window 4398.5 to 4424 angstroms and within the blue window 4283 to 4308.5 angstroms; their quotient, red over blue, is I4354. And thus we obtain 1.36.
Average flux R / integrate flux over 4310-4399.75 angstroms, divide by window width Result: 2.75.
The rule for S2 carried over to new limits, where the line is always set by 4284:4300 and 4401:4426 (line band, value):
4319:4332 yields -1.4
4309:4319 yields 0.0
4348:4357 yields -0.6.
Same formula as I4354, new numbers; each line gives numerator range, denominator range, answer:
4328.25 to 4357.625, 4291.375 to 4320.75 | 1.23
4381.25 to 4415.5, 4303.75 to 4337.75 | 1.11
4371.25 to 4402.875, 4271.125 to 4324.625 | 1.16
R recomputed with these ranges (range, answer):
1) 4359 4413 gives 2.81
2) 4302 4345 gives 2.57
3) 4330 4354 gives 2.8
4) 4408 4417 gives 2.95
